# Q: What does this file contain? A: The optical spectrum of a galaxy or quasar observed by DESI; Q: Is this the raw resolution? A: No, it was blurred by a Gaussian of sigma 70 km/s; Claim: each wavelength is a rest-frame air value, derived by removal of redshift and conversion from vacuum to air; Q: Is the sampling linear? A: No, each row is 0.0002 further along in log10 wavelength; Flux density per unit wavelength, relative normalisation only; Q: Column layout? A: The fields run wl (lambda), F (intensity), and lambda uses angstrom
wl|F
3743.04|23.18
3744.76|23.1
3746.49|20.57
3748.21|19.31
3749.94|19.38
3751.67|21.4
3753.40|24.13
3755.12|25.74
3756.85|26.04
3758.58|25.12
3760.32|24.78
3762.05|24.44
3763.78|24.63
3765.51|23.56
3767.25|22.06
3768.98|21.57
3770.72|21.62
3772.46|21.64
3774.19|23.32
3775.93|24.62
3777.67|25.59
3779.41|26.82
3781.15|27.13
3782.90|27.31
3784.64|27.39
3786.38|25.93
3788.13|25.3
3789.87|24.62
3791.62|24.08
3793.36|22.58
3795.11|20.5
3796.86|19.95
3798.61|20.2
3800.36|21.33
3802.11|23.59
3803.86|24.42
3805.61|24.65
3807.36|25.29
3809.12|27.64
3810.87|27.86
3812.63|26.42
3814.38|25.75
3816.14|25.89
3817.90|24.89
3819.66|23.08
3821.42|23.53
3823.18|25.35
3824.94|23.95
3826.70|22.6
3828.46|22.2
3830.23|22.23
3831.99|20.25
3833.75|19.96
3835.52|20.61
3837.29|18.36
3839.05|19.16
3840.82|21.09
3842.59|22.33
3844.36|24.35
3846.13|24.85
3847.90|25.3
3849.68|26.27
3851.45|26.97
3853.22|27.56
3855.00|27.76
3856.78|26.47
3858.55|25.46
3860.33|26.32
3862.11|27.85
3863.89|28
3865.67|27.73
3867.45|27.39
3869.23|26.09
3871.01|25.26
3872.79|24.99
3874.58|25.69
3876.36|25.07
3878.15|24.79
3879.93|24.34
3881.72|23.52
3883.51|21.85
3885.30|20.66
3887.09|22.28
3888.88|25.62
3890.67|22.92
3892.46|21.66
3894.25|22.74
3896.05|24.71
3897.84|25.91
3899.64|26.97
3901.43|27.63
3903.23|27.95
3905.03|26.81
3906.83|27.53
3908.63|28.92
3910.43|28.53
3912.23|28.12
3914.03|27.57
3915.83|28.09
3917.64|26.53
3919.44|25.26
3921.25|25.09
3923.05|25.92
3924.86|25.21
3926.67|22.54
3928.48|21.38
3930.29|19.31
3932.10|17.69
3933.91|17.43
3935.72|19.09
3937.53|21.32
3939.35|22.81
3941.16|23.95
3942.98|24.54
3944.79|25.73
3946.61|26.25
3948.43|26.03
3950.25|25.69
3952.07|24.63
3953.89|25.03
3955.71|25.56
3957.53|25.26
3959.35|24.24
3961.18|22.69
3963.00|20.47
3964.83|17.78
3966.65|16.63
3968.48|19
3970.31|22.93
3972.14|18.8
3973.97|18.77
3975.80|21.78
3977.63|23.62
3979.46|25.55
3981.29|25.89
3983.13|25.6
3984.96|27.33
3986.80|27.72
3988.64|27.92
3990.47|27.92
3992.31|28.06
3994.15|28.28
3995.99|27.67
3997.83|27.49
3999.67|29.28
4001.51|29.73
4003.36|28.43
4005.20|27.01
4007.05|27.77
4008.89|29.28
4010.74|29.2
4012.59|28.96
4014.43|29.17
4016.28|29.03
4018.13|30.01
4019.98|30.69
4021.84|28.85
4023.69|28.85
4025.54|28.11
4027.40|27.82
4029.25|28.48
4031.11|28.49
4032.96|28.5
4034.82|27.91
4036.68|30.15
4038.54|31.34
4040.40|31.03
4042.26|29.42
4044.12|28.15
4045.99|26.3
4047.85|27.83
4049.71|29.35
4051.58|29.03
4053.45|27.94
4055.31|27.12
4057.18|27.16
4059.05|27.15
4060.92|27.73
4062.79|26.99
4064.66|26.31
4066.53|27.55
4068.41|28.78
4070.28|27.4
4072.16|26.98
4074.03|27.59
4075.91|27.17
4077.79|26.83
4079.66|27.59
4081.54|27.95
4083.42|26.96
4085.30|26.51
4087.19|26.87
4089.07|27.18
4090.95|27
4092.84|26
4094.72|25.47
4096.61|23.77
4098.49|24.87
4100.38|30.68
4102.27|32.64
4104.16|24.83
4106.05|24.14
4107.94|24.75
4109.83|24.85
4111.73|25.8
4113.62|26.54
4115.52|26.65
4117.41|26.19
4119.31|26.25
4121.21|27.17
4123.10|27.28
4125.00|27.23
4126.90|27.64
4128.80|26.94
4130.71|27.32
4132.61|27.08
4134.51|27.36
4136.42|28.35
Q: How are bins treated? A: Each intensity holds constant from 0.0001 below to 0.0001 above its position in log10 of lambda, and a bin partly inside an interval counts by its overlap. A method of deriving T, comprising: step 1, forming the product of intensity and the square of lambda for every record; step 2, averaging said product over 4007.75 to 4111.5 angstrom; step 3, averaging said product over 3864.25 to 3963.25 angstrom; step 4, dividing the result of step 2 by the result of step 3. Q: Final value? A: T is 1.22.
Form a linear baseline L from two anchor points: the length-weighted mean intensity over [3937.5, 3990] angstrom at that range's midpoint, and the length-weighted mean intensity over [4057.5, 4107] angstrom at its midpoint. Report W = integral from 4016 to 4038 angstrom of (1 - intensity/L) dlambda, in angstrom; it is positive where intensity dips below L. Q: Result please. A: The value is -3.0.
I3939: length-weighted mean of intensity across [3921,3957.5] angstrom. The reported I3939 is 23.3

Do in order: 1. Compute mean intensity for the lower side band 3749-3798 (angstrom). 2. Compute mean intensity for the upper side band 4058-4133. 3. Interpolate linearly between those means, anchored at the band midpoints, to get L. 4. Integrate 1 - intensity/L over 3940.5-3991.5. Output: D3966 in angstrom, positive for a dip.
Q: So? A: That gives 3.7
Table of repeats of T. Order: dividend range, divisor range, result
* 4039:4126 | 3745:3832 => 1.32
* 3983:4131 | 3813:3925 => 1.22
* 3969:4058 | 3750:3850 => 1.30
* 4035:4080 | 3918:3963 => 1.27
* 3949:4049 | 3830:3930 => 1.13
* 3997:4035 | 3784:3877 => 1.29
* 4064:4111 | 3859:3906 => 1.18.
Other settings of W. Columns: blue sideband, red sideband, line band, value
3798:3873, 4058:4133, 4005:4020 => -1.7 angstrom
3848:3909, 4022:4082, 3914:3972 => 7.6 angstrom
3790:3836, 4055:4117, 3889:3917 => -2.1 angstrom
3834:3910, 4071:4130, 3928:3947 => 2.8 angstrom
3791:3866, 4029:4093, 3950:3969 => 2.7 angstrom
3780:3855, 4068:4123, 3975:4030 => -4.4 angstrom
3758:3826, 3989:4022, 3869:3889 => 1.6 angstrom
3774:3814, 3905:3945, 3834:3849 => 1.5 angstrom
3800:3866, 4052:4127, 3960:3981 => 3.9 angstrom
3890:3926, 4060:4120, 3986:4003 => -1.1 angstrom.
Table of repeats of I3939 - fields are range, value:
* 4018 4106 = 27.8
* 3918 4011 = 24.4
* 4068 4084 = 27.5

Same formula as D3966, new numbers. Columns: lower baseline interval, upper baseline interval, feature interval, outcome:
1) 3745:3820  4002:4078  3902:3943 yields 3.0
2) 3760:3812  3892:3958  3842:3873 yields -2.2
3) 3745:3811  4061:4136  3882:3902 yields 0.9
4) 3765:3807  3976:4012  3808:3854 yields 1.4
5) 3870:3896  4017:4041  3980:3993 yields 0.2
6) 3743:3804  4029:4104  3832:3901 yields 1.3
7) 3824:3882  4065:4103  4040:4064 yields -1.0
